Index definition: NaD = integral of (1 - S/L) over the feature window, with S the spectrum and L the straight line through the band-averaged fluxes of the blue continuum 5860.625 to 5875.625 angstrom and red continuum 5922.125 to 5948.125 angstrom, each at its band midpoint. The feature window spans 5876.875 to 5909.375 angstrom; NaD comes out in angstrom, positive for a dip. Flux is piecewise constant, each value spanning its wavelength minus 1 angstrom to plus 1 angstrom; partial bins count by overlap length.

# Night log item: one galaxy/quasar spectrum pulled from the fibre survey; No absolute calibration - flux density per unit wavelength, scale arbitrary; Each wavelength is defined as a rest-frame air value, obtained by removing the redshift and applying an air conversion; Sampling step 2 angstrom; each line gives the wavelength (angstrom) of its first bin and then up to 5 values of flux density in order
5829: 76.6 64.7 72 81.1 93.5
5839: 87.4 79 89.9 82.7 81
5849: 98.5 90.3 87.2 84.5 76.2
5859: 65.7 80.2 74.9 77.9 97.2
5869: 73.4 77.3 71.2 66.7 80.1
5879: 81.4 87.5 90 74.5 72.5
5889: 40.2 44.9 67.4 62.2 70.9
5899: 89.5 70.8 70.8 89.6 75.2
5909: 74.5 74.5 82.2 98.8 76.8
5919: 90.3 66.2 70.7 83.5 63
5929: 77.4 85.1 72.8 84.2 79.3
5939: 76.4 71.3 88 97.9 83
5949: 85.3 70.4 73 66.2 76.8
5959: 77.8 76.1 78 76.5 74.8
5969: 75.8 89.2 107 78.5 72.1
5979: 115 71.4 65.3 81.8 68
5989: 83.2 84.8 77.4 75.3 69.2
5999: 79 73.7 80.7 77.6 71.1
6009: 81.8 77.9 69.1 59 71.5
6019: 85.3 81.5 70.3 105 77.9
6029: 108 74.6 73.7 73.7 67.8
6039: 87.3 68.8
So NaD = 2.2 angstrom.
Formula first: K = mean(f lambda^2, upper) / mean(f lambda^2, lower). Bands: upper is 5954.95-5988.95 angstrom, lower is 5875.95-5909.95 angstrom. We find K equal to 1.12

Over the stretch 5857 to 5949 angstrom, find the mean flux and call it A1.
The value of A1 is 76.7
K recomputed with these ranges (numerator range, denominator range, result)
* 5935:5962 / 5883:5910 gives 1.14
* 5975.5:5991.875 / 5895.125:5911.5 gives 1.08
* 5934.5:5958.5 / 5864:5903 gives 1.10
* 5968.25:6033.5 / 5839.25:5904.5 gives 1.08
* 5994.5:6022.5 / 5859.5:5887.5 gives 1.00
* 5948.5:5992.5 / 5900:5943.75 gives 1.03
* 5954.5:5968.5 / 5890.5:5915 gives 1.04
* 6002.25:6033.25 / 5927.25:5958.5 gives 1.03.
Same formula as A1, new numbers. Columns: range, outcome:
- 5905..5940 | 78.6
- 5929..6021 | 78.5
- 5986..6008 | 76.4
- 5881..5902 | 69.2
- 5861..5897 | 73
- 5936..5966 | 78.4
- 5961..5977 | 81.7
